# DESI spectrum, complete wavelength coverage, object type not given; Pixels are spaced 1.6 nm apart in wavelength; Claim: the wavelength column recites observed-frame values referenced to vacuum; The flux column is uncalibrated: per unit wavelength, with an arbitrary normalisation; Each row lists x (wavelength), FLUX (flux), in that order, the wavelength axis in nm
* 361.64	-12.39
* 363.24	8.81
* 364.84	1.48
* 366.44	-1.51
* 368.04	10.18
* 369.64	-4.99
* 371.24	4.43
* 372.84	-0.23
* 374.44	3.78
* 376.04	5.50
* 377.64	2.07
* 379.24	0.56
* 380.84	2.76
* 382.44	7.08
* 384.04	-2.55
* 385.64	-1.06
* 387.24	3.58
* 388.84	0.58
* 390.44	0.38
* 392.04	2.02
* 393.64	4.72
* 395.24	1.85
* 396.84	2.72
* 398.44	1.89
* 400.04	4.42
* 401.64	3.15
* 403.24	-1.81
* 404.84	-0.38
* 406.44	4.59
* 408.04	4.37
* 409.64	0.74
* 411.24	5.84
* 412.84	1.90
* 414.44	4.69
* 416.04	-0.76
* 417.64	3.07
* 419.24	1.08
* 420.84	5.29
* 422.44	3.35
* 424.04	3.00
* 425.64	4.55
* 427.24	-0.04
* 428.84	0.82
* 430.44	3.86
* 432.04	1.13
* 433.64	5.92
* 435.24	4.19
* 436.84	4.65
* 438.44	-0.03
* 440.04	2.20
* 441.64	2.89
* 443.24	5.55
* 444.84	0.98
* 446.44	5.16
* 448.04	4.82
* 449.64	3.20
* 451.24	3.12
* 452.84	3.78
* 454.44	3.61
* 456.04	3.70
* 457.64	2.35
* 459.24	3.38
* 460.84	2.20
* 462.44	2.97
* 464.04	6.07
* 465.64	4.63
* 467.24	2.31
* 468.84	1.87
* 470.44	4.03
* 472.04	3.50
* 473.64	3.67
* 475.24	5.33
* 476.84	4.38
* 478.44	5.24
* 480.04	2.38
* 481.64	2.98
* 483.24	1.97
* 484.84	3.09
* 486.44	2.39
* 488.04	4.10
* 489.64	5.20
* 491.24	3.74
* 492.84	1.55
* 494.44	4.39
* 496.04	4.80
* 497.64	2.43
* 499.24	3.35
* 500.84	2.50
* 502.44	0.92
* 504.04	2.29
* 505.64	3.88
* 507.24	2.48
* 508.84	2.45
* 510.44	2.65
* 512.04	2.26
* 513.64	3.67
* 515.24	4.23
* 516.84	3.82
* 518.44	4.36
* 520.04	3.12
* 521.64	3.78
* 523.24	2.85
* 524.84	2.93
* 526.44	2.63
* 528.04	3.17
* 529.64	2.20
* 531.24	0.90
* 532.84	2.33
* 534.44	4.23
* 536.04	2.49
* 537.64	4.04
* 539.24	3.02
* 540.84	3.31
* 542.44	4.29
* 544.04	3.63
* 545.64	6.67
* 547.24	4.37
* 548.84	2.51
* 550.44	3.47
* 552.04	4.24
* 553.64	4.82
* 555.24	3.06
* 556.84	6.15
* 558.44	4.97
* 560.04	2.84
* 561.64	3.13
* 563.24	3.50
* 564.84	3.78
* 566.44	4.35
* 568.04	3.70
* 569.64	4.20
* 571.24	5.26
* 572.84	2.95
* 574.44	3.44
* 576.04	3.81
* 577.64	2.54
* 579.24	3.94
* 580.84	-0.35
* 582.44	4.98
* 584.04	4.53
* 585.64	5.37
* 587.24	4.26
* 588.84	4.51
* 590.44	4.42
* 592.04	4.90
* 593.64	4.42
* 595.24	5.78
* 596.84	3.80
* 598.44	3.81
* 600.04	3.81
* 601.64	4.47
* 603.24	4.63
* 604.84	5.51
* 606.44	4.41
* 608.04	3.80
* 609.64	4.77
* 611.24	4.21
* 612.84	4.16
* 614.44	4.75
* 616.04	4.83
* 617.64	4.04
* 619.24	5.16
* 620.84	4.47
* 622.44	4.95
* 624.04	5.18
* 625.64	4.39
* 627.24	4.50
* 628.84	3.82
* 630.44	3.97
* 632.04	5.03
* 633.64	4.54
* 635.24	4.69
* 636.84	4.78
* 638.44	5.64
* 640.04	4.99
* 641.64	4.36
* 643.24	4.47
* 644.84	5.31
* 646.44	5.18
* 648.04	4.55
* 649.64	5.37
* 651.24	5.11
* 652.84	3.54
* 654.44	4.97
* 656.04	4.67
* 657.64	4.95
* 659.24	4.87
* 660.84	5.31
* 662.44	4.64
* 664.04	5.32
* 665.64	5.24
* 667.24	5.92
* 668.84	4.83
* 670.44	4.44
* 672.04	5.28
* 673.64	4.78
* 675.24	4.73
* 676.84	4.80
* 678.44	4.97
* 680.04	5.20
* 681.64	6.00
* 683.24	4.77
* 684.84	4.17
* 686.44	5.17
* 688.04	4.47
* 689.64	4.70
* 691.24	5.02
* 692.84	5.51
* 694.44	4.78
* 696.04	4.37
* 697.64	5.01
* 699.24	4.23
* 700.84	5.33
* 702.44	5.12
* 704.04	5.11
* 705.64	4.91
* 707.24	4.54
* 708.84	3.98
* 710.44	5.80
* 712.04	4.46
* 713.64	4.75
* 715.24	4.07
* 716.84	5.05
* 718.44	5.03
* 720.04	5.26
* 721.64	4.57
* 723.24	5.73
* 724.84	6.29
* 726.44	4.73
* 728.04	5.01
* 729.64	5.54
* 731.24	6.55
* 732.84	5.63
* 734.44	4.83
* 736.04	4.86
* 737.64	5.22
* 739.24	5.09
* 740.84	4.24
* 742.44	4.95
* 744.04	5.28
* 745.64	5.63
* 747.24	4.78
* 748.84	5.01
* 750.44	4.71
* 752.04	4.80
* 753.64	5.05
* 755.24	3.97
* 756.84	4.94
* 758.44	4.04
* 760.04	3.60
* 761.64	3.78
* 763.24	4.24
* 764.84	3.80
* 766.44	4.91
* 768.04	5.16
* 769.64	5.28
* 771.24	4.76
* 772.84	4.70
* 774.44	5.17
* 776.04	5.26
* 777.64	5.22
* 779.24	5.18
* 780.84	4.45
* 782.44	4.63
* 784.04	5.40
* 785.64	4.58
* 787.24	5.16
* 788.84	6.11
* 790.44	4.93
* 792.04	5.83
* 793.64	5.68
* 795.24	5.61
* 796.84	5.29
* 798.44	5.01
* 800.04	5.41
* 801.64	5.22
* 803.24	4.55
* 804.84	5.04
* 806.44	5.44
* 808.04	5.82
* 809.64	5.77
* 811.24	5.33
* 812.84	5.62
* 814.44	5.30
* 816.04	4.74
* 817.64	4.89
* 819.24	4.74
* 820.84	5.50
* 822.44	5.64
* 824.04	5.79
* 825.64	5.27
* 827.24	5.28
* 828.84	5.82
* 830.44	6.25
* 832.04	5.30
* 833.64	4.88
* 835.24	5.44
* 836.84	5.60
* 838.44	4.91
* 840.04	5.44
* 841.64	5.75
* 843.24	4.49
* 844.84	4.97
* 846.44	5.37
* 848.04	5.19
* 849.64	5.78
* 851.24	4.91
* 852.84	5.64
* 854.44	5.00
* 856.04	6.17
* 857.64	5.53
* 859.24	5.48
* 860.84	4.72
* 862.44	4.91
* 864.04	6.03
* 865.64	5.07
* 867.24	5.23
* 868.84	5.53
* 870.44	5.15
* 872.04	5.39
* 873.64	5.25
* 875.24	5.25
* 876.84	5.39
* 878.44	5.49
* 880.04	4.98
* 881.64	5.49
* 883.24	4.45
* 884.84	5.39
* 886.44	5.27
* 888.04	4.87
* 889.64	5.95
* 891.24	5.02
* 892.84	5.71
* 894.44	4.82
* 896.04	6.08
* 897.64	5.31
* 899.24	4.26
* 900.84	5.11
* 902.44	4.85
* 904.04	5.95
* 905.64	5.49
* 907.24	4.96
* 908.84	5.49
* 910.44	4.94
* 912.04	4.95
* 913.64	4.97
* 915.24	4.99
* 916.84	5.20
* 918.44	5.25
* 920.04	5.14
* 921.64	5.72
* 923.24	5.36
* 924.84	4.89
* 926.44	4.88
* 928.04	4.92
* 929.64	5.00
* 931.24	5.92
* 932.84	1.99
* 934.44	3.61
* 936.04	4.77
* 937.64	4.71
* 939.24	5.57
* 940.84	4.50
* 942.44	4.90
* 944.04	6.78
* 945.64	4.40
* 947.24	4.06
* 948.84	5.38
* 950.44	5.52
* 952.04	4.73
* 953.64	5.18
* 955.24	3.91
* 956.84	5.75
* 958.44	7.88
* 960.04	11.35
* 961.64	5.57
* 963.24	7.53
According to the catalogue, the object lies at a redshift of 0.46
